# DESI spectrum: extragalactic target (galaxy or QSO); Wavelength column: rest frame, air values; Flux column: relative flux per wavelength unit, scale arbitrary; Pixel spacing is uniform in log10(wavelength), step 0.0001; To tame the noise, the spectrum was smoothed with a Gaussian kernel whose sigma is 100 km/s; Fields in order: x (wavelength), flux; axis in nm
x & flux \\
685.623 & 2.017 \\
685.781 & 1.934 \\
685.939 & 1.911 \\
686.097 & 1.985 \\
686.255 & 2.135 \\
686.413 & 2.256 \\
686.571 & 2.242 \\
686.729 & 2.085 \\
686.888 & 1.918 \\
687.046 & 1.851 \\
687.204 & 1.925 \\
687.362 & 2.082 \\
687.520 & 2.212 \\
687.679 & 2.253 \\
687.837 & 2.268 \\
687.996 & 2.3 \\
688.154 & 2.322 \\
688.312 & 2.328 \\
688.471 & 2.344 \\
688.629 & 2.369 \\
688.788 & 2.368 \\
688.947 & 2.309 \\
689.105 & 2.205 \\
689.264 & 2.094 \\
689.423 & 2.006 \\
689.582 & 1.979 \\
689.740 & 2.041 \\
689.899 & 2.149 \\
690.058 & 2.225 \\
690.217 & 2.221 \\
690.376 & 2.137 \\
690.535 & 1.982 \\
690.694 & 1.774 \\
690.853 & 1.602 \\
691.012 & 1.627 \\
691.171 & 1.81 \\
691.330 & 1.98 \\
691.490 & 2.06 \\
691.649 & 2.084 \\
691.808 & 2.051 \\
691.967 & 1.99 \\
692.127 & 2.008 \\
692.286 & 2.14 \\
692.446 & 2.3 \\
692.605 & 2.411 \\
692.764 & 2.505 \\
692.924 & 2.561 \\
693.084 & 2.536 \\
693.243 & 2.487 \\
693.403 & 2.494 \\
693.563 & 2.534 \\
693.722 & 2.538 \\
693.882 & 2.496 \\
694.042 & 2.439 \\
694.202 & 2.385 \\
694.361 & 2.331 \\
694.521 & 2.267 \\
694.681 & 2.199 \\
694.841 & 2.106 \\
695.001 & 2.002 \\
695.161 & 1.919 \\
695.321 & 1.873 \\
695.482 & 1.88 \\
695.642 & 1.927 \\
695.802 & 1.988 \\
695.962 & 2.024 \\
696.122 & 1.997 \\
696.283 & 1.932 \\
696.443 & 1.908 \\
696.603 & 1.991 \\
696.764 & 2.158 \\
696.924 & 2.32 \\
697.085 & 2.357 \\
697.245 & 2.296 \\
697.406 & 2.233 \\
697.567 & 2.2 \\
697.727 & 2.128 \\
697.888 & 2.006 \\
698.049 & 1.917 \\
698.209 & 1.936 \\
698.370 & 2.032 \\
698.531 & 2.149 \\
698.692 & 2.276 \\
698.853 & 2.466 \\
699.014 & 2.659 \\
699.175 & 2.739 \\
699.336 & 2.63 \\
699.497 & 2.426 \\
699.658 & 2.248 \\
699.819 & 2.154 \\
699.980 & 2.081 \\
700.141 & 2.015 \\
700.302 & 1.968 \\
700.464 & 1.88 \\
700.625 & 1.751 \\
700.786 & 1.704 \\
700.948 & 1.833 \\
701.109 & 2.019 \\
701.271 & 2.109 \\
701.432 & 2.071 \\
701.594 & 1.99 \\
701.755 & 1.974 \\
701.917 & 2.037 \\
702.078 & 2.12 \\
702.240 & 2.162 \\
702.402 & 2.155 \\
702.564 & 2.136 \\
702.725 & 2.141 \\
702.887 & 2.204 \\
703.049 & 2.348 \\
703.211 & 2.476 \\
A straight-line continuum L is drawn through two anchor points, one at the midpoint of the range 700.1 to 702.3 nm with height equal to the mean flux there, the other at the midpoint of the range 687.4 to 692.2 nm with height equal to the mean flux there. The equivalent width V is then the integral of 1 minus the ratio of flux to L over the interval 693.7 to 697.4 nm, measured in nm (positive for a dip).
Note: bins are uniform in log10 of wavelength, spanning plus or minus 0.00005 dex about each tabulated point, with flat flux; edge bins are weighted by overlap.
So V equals -0.188 nm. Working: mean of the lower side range 2.1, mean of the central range 2.14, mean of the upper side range 1.97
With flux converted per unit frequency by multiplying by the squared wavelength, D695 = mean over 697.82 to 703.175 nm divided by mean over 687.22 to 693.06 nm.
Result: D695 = 1.03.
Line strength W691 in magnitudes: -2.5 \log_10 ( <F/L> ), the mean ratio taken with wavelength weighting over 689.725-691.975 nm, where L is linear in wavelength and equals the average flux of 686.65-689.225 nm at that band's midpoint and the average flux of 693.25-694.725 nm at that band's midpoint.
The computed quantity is 0.16 mag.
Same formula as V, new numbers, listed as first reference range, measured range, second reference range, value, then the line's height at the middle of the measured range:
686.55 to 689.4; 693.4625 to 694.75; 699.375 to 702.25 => -0.17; 2.12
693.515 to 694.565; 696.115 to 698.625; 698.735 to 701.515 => 0.20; 2.28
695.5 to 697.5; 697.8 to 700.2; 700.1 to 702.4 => -0.26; 2.03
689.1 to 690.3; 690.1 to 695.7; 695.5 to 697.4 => -0.18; 2.1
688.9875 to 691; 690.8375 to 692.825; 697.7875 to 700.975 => 0.00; 2.05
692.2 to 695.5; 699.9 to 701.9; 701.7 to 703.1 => 0.20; 2.17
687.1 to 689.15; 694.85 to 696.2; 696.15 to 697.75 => 0.13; 2.16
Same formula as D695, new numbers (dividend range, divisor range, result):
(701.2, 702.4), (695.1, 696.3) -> 1.09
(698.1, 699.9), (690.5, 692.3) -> 1.24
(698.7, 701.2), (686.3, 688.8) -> 1.03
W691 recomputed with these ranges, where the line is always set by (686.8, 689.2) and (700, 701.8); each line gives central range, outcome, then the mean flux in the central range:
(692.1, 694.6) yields -0.153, 2.41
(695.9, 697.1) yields -0.022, 2.07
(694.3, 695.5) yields -0.007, 2.08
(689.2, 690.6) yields 0.036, 2.09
